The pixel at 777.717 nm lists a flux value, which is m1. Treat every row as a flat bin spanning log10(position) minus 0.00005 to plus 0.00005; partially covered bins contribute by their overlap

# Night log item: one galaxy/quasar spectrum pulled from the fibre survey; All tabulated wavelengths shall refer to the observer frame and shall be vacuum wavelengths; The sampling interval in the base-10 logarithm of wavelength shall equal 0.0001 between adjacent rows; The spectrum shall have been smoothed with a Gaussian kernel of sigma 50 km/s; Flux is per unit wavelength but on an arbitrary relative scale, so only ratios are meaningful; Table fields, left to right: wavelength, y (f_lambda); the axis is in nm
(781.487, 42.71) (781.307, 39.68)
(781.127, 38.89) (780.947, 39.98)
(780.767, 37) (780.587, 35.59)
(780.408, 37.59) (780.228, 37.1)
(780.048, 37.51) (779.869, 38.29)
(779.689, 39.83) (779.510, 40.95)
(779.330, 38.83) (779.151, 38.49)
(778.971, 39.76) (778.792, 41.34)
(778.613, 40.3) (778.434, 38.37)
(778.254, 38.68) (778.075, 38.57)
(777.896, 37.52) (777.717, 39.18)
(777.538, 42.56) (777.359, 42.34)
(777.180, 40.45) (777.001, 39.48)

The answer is 39.18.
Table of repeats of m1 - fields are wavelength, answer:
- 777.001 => 39.48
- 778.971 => 39.76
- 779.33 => 38.83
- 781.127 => 38.89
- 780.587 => 35.59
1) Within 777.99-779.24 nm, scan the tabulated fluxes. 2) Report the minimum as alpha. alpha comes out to 38.37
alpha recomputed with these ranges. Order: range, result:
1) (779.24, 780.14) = 37.51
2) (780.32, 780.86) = 35.59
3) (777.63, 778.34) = 37.52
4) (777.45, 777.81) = 39.18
